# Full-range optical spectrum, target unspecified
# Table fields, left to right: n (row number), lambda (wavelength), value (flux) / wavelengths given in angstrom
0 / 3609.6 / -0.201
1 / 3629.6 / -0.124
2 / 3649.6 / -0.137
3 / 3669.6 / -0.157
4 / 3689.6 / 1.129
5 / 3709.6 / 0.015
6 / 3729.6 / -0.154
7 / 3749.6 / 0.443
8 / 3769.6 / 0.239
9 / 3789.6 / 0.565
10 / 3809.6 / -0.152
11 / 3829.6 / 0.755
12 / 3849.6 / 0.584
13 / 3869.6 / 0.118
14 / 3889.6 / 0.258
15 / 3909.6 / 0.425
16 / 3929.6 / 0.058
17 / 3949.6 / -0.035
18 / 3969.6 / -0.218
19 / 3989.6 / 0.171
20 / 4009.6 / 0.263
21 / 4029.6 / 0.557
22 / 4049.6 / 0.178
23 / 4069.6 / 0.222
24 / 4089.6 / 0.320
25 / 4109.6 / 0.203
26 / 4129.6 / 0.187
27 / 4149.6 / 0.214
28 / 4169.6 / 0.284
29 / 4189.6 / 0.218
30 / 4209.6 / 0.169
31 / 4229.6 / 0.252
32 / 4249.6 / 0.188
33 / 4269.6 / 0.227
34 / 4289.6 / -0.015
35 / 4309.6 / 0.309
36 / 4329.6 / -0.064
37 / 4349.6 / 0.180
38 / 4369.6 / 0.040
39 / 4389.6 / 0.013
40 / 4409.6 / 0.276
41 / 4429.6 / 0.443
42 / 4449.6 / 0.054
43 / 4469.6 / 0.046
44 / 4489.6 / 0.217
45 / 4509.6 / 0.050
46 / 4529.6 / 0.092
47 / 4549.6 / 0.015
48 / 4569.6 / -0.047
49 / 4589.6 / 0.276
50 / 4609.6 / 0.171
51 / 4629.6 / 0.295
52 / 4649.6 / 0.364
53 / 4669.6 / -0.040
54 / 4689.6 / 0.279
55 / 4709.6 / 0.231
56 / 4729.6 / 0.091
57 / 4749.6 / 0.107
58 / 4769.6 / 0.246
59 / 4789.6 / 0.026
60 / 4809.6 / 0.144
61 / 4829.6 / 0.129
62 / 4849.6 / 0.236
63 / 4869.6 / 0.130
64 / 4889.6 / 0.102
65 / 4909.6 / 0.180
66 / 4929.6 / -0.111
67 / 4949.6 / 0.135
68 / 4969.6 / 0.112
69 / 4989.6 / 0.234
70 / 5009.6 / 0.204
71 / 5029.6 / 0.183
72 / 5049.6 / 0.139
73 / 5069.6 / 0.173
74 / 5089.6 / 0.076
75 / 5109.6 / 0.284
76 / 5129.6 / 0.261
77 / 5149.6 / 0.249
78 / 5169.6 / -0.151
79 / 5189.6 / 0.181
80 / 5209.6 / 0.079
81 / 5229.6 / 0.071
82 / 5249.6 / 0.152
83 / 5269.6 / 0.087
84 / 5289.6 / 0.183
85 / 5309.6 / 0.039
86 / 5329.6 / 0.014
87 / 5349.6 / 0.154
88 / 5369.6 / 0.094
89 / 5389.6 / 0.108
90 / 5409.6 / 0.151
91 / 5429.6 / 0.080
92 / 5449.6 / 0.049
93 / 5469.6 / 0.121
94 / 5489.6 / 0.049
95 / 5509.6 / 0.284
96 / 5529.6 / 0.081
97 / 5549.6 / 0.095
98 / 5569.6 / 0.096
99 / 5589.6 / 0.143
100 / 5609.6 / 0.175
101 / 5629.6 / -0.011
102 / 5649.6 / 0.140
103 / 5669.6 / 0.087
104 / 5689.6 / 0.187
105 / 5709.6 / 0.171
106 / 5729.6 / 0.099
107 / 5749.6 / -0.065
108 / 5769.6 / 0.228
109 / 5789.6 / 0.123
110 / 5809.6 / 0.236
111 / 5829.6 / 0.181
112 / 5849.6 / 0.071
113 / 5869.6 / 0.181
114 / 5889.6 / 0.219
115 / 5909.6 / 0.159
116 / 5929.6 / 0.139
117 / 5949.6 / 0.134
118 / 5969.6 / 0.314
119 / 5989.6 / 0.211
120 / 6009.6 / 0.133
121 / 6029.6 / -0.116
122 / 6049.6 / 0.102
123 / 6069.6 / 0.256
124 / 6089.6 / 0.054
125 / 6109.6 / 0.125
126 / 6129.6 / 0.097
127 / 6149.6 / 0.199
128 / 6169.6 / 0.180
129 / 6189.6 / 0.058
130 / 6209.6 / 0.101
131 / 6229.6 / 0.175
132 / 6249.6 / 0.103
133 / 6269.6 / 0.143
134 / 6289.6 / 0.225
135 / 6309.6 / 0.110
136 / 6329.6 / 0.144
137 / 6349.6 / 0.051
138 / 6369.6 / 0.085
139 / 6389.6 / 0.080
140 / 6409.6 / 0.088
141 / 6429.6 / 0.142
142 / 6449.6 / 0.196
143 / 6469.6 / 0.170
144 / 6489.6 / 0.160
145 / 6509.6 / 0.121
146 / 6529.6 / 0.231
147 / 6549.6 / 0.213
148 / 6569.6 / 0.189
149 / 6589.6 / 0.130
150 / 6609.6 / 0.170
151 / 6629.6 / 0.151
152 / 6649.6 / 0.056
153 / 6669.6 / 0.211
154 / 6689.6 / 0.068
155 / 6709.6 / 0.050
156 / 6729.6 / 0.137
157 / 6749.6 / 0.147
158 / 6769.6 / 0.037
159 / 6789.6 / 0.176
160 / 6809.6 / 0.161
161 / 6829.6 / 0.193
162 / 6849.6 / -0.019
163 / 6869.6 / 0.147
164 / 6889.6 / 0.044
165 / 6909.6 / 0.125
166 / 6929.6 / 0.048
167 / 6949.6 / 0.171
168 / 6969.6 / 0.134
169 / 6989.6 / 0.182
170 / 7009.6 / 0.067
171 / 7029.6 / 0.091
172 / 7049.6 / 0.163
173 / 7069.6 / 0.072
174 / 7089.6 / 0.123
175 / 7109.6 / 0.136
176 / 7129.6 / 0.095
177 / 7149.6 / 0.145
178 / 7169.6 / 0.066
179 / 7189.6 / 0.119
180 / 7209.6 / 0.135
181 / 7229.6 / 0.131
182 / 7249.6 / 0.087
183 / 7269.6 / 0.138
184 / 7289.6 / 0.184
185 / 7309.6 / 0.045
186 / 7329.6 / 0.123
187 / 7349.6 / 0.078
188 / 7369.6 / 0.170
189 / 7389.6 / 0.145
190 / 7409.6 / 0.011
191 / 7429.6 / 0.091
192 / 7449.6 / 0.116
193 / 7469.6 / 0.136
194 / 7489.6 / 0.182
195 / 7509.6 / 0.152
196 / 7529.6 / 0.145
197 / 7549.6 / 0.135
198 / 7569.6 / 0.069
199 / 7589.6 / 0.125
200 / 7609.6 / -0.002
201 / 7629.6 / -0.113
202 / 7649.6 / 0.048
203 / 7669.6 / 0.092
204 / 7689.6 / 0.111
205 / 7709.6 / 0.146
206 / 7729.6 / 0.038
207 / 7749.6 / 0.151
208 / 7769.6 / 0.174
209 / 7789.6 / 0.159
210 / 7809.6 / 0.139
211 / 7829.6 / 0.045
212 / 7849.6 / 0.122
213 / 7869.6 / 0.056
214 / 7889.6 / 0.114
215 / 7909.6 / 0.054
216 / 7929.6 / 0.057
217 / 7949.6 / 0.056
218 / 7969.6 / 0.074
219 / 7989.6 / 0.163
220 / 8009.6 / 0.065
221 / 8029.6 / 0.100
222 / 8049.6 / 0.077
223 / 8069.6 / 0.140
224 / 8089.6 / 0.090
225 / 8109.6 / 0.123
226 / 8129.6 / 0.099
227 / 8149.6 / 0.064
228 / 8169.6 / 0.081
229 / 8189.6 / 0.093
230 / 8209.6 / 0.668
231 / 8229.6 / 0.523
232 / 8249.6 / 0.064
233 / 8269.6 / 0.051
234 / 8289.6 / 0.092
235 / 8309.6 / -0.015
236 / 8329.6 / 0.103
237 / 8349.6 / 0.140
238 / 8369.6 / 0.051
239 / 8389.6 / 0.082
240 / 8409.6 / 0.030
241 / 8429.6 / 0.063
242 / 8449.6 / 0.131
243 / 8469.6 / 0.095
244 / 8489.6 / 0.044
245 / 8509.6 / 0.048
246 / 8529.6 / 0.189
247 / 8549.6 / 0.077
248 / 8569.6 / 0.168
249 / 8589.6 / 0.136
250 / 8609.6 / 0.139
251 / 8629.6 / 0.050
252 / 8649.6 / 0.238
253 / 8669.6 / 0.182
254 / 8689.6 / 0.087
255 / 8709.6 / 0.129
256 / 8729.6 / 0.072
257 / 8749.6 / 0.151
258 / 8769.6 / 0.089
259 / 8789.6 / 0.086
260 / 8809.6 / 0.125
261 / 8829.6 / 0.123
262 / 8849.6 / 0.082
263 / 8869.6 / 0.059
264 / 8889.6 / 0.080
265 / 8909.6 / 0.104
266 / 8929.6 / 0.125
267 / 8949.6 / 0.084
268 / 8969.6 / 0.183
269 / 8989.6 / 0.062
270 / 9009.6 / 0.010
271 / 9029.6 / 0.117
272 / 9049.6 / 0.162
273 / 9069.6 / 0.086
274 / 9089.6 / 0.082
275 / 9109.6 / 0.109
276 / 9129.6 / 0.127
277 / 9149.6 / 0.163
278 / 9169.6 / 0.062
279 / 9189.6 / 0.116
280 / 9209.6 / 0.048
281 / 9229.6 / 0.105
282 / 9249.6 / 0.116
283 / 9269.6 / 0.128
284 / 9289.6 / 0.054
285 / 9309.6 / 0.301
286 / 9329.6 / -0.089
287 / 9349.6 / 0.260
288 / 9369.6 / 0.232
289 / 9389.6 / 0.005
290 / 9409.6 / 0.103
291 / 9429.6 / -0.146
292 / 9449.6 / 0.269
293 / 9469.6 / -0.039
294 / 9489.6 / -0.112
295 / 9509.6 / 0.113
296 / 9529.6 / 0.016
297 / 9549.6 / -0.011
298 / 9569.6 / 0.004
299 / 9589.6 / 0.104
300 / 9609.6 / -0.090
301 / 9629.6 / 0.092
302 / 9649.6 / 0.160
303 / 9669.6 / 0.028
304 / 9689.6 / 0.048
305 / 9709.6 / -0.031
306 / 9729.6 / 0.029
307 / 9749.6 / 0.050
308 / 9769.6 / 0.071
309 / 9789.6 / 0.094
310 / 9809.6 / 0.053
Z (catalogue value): 1.20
